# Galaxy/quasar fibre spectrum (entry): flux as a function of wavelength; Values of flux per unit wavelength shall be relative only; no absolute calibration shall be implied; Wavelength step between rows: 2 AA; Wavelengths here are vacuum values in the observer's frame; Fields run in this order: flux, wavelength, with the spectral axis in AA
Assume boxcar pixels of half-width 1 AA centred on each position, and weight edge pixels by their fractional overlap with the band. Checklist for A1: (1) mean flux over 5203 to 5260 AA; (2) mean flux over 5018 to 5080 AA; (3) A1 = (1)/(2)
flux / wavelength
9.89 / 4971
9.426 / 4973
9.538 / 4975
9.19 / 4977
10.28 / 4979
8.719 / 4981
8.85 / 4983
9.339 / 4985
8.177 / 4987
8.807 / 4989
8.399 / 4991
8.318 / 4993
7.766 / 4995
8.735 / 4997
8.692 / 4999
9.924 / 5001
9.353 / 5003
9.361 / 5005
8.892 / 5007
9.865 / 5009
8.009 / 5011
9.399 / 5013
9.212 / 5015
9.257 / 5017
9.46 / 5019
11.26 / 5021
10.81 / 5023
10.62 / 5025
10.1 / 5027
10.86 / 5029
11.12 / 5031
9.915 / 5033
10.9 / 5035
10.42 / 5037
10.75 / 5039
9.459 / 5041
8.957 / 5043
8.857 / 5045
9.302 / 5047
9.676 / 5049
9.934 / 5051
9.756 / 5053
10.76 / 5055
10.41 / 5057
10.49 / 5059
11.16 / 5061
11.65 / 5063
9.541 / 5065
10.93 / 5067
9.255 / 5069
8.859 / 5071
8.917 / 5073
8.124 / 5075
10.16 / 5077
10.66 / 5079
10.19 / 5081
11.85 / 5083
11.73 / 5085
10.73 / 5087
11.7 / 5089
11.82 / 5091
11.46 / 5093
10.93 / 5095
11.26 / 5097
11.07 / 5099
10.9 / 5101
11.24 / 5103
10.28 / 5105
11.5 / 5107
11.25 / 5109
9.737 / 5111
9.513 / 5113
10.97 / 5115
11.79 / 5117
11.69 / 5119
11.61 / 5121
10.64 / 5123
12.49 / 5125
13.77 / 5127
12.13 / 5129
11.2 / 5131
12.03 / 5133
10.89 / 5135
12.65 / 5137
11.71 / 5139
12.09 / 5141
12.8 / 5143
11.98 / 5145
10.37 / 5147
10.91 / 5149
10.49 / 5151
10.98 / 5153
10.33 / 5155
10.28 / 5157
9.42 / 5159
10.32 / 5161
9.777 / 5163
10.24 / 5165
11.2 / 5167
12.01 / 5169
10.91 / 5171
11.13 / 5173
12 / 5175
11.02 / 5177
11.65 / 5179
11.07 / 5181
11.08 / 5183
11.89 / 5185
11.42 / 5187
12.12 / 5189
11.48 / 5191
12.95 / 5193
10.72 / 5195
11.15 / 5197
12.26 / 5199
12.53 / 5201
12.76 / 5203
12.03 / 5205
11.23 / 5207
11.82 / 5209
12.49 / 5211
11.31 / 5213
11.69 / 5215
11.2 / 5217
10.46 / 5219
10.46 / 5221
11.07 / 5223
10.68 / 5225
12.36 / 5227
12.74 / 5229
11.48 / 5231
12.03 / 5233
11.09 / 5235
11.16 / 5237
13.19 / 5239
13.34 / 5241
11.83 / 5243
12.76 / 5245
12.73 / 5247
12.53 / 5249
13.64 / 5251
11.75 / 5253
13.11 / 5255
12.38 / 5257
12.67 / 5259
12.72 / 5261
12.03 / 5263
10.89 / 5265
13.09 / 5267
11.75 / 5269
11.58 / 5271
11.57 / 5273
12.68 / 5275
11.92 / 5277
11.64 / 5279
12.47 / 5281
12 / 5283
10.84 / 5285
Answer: 1.19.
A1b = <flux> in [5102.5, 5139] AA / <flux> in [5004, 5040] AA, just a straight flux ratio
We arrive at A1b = 1.14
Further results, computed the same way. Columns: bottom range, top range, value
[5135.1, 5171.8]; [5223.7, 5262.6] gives 1.12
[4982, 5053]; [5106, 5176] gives 1.18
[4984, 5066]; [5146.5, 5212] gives 1.16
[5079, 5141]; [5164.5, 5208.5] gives 1.02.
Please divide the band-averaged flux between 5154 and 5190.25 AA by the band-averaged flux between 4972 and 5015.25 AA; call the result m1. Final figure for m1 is 1.2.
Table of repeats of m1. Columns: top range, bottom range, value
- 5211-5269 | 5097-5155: 1.06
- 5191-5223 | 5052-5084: 1.15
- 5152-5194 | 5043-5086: 1.10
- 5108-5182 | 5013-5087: 1.11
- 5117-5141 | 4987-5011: 1.34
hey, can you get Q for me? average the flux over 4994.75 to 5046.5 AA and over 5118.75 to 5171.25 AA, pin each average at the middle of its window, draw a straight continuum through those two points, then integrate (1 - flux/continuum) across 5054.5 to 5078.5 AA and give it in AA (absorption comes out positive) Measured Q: 0.63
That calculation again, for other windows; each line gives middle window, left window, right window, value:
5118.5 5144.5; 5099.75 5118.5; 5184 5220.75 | -2.2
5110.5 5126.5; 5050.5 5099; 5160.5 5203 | -0.4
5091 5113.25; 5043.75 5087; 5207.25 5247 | -0.9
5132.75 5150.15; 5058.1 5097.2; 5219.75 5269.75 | -0.8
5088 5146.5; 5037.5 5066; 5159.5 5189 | -4.6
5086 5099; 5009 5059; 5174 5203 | -0.8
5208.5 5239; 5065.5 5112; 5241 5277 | 1.2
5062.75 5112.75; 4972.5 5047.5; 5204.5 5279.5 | -1.3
